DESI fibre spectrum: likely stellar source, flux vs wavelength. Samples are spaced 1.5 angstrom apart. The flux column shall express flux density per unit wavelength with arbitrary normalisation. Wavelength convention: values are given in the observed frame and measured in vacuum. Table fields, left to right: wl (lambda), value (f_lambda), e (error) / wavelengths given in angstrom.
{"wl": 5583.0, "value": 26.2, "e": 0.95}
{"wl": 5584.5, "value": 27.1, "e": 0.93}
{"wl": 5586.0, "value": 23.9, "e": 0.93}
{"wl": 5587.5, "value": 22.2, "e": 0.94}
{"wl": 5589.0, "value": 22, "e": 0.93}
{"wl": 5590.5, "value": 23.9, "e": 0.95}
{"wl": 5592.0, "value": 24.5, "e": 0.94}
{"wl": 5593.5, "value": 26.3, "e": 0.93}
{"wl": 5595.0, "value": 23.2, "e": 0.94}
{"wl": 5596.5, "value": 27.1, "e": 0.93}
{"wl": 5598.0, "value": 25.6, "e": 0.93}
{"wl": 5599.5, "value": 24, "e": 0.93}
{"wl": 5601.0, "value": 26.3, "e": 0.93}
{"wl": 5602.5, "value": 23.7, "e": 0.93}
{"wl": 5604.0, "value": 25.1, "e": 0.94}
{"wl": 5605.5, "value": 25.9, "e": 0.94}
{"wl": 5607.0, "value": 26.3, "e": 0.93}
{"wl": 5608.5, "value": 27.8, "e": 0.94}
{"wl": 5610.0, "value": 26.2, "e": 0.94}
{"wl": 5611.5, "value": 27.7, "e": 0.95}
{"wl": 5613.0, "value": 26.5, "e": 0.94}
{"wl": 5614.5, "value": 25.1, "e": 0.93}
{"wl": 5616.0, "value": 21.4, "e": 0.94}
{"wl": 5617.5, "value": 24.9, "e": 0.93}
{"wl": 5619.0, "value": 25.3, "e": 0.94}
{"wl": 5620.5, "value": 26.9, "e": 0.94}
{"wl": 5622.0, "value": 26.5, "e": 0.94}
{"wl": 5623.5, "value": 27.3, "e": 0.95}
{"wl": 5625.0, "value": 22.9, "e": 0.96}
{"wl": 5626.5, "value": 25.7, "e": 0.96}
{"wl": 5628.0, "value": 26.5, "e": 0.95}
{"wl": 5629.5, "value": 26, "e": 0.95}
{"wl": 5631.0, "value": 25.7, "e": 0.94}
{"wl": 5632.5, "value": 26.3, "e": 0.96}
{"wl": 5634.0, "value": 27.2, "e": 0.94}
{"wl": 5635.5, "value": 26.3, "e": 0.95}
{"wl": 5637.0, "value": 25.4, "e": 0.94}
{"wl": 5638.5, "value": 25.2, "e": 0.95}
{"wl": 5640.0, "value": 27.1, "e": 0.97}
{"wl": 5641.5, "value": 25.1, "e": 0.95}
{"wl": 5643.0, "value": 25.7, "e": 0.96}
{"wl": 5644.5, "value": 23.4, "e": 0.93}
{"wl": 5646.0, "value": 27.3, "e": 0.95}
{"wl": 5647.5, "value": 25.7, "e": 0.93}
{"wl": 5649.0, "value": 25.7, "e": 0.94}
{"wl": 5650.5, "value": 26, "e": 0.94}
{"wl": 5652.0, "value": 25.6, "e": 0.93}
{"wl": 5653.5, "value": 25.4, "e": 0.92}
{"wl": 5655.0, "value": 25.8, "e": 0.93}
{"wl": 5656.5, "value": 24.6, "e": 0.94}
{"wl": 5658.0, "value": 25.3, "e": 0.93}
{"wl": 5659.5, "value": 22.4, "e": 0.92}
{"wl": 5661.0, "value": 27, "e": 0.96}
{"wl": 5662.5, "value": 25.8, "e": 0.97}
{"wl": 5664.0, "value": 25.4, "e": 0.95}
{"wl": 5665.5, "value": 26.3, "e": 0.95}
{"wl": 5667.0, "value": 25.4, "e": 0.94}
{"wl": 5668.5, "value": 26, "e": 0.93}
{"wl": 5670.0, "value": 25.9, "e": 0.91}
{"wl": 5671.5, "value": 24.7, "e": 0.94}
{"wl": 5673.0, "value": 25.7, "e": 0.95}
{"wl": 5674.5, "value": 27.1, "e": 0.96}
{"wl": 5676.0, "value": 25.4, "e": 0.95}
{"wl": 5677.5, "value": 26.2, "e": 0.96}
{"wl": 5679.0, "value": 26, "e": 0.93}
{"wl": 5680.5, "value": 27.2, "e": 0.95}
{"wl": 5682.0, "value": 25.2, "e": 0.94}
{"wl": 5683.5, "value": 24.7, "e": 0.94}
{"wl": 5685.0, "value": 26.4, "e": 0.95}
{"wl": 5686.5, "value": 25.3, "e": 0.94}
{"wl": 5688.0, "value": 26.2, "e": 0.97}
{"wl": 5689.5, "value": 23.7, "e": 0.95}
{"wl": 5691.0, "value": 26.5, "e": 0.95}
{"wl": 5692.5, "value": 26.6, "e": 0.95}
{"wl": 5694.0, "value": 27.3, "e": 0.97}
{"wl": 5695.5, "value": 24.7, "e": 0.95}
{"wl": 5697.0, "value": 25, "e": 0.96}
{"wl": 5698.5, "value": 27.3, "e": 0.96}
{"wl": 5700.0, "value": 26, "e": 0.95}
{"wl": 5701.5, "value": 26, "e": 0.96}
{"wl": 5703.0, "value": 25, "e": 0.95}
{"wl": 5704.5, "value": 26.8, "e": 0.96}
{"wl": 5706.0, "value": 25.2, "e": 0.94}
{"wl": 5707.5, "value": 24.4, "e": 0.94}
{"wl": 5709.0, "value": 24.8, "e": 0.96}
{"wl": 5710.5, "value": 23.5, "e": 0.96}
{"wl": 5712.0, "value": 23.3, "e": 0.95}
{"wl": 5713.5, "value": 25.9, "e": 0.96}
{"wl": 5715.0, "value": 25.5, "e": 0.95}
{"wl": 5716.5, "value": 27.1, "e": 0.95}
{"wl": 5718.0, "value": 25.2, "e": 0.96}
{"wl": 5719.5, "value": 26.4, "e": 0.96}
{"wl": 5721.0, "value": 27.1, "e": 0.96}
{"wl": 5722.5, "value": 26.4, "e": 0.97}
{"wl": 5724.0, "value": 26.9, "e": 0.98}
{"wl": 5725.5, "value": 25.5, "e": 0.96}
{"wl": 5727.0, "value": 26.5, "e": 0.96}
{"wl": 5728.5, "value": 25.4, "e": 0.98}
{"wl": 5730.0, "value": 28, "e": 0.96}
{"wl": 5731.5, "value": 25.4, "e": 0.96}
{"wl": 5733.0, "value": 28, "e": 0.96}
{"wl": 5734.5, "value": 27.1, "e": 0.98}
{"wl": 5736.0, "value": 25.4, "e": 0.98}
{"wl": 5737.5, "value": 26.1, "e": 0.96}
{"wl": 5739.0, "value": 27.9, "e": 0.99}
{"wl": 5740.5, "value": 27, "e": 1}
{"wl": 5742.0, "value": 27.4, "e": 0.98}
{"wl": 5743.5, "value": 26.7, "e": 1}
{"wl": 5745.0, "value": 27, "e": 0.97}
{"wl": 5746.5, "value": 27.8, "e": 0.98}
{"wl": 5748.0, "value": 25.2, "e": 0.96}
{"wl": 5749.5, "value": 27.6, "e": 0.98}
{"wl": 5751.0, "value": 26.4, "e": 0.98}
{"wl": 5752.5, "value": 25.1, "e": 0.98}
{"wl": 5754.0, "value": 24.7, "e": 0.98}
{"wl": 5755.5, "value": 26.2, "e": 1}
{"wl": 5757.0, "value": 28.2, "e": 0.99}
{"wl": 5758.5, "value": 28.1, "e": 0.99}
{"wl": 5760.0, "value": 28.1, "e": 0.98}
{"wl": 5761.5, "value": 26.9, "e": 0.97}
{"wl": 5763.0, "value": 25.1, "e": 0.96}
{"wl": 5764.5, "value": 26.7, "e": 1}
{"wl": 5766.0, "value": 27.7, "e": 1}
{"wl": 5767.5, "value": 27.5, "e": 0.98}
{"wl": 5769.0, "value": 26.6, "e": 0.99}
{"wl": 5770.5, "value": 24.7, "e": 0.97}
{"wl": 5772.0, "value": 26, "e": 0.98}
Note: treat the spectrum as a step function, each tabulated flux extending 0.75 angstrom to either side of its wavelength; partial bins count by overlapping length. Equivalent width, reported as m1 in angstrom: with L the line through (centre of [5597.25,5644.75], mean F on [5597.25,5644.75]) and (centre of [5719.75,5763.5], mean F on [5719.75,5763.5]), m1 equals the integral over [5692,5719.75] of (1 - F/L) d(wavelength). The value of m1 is 0.9 angstrom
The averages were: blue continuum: 25.7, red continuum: 26.7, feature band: 25.6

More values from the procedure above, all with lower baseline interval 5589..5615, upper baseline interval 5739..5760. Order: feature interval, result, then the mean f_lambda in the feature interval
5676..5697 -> 0.36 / 25.8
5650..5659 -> 0.21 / 25.4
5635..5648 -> 0.09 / 25.7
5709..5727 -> 0.56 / 25.7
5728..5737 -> 0.03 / 26.6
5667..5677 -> 0.13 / 25.8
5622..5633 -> -0.03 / 25.8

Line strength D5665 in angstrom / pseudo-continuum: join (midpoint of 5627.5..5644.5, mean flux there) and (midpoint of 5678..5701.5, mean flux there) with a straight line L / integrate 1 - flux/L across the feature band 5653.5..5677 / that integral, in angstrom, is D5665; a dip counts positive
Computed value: 0.3 angstrom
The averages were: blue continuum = 25.9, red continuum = 25.9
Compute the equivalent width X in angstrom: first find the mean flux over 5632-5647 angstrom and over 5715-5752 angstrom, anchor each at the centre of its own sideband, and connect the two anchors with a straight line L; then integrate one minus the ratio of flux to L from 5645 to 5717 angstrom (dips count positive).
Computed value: 1.6 angstrom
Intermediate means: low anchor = 25.9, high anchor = 26.6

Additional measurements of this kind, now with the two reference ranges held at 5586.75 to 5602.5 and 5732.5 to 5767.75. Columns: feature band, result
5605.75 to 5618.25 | -0.51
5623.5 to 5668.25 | -0.68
